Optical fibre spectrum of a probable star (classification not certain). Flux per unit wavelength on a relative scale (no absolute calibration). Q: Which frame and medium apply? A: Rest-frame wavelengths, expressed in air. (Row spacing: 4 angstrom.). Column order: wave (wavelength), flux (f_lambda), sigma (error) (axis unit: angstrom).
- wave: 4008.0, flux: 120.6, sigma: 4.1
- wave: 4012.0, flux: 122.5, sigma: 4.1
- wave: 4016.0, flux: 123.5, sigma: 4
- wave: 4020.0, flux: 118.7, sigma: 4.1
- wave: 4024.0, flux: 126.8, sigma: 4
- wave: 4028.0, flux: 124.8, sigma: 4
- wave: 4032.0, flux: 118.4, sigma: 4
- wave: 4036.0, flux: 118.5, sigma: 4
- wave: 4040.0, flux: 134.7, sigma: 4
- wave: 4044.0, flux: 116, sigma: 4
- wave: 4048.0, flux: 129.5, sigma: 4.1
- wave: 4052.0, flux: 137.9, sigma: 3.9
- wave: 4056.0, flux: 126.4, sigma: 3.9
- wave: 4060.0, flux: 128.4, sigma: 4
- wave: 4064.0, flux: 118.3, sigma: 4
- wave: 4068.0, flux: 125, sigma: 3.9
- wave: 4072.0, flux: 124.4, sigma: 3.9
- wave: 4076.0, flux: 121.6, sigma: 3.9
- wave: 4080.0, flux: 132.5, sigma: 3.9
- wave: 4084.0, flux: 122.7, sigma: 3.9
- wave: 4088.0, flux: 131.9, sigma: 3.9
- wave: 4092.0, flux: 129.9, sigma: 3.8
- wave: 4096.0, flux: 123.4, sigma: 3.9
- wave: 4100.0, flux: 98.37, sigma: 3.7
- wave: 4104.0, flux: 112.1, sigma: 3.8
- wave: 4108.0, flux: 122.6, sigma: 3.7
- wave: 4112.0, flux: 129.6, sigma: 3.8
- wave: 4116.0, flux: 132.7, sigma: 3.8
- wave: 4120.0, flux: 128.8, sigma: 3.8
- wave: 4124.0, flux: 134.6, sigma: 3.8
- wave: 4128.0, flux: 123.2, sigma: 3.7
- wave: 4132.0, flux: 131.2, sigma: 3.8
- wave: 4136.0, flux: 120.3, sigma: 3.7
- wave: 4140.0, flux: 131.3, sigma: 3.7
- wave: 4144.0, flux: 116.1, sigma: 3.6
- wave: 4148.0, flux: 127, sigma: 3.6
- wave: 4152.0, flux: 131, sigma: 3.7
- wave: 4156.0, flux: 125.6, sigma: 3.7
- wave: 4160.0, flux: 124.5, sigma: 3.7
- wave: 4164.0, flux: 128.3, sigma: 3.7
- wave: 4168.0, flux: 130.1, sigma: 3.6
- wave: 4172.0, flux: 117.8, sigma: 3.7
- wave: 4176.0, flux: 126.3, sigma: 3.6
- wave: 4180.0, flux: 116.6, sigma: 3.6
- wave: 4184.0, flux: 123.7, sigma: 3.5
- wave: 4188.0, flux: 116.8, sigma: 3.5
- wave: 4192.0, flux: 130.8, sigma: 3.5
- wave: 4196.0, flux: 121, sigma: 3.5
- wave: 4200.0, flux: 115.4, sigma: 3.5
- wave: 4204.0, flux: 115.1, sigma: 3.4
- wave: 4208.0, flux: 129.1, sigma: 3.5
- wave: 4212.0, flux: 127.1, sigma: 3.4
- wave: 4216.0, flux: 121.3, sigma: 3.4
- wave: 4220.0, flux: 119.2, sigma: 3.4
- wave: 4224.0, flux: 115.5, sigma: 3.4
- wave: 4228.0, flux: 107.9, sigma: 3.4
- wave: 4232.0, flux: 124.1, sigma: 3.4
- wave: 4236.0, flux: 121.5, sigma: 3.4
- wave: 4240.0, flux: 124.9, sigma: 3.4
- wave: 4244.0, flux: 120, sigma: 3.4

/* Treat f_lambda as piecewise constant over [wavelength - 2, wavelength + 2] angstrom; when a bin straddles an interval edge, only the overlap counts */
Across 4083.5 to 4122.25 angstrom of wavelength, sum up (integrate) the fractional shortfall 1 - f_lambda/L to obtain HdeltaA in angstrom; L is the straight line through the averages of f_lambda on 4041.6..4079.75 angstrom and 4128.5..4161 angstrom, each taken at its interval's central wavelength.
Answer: 0.8 angstrom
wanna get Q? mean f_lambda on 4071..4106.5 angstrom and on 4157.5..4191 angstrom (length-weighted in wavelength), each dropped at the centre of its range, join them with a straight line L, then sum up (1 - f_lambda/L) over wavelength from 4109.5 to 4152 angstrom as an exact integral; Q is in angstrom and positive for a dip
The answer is -1.75 angstrom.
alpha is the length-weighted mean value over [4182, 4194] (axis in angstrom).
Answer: 124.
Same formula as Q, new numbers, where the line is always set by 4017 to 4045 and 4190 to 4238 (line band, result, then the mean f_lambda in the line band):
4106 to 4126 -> -1.3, 130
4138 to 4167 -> -1.2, 126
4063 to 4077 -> 0.0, 123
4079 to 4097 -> -0.9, 128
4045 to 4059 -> -0.8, 130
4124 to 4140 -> -0.7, 127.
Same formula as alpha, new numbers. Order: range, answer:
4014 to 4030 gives 123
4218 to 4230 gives 114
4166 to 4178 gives 125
